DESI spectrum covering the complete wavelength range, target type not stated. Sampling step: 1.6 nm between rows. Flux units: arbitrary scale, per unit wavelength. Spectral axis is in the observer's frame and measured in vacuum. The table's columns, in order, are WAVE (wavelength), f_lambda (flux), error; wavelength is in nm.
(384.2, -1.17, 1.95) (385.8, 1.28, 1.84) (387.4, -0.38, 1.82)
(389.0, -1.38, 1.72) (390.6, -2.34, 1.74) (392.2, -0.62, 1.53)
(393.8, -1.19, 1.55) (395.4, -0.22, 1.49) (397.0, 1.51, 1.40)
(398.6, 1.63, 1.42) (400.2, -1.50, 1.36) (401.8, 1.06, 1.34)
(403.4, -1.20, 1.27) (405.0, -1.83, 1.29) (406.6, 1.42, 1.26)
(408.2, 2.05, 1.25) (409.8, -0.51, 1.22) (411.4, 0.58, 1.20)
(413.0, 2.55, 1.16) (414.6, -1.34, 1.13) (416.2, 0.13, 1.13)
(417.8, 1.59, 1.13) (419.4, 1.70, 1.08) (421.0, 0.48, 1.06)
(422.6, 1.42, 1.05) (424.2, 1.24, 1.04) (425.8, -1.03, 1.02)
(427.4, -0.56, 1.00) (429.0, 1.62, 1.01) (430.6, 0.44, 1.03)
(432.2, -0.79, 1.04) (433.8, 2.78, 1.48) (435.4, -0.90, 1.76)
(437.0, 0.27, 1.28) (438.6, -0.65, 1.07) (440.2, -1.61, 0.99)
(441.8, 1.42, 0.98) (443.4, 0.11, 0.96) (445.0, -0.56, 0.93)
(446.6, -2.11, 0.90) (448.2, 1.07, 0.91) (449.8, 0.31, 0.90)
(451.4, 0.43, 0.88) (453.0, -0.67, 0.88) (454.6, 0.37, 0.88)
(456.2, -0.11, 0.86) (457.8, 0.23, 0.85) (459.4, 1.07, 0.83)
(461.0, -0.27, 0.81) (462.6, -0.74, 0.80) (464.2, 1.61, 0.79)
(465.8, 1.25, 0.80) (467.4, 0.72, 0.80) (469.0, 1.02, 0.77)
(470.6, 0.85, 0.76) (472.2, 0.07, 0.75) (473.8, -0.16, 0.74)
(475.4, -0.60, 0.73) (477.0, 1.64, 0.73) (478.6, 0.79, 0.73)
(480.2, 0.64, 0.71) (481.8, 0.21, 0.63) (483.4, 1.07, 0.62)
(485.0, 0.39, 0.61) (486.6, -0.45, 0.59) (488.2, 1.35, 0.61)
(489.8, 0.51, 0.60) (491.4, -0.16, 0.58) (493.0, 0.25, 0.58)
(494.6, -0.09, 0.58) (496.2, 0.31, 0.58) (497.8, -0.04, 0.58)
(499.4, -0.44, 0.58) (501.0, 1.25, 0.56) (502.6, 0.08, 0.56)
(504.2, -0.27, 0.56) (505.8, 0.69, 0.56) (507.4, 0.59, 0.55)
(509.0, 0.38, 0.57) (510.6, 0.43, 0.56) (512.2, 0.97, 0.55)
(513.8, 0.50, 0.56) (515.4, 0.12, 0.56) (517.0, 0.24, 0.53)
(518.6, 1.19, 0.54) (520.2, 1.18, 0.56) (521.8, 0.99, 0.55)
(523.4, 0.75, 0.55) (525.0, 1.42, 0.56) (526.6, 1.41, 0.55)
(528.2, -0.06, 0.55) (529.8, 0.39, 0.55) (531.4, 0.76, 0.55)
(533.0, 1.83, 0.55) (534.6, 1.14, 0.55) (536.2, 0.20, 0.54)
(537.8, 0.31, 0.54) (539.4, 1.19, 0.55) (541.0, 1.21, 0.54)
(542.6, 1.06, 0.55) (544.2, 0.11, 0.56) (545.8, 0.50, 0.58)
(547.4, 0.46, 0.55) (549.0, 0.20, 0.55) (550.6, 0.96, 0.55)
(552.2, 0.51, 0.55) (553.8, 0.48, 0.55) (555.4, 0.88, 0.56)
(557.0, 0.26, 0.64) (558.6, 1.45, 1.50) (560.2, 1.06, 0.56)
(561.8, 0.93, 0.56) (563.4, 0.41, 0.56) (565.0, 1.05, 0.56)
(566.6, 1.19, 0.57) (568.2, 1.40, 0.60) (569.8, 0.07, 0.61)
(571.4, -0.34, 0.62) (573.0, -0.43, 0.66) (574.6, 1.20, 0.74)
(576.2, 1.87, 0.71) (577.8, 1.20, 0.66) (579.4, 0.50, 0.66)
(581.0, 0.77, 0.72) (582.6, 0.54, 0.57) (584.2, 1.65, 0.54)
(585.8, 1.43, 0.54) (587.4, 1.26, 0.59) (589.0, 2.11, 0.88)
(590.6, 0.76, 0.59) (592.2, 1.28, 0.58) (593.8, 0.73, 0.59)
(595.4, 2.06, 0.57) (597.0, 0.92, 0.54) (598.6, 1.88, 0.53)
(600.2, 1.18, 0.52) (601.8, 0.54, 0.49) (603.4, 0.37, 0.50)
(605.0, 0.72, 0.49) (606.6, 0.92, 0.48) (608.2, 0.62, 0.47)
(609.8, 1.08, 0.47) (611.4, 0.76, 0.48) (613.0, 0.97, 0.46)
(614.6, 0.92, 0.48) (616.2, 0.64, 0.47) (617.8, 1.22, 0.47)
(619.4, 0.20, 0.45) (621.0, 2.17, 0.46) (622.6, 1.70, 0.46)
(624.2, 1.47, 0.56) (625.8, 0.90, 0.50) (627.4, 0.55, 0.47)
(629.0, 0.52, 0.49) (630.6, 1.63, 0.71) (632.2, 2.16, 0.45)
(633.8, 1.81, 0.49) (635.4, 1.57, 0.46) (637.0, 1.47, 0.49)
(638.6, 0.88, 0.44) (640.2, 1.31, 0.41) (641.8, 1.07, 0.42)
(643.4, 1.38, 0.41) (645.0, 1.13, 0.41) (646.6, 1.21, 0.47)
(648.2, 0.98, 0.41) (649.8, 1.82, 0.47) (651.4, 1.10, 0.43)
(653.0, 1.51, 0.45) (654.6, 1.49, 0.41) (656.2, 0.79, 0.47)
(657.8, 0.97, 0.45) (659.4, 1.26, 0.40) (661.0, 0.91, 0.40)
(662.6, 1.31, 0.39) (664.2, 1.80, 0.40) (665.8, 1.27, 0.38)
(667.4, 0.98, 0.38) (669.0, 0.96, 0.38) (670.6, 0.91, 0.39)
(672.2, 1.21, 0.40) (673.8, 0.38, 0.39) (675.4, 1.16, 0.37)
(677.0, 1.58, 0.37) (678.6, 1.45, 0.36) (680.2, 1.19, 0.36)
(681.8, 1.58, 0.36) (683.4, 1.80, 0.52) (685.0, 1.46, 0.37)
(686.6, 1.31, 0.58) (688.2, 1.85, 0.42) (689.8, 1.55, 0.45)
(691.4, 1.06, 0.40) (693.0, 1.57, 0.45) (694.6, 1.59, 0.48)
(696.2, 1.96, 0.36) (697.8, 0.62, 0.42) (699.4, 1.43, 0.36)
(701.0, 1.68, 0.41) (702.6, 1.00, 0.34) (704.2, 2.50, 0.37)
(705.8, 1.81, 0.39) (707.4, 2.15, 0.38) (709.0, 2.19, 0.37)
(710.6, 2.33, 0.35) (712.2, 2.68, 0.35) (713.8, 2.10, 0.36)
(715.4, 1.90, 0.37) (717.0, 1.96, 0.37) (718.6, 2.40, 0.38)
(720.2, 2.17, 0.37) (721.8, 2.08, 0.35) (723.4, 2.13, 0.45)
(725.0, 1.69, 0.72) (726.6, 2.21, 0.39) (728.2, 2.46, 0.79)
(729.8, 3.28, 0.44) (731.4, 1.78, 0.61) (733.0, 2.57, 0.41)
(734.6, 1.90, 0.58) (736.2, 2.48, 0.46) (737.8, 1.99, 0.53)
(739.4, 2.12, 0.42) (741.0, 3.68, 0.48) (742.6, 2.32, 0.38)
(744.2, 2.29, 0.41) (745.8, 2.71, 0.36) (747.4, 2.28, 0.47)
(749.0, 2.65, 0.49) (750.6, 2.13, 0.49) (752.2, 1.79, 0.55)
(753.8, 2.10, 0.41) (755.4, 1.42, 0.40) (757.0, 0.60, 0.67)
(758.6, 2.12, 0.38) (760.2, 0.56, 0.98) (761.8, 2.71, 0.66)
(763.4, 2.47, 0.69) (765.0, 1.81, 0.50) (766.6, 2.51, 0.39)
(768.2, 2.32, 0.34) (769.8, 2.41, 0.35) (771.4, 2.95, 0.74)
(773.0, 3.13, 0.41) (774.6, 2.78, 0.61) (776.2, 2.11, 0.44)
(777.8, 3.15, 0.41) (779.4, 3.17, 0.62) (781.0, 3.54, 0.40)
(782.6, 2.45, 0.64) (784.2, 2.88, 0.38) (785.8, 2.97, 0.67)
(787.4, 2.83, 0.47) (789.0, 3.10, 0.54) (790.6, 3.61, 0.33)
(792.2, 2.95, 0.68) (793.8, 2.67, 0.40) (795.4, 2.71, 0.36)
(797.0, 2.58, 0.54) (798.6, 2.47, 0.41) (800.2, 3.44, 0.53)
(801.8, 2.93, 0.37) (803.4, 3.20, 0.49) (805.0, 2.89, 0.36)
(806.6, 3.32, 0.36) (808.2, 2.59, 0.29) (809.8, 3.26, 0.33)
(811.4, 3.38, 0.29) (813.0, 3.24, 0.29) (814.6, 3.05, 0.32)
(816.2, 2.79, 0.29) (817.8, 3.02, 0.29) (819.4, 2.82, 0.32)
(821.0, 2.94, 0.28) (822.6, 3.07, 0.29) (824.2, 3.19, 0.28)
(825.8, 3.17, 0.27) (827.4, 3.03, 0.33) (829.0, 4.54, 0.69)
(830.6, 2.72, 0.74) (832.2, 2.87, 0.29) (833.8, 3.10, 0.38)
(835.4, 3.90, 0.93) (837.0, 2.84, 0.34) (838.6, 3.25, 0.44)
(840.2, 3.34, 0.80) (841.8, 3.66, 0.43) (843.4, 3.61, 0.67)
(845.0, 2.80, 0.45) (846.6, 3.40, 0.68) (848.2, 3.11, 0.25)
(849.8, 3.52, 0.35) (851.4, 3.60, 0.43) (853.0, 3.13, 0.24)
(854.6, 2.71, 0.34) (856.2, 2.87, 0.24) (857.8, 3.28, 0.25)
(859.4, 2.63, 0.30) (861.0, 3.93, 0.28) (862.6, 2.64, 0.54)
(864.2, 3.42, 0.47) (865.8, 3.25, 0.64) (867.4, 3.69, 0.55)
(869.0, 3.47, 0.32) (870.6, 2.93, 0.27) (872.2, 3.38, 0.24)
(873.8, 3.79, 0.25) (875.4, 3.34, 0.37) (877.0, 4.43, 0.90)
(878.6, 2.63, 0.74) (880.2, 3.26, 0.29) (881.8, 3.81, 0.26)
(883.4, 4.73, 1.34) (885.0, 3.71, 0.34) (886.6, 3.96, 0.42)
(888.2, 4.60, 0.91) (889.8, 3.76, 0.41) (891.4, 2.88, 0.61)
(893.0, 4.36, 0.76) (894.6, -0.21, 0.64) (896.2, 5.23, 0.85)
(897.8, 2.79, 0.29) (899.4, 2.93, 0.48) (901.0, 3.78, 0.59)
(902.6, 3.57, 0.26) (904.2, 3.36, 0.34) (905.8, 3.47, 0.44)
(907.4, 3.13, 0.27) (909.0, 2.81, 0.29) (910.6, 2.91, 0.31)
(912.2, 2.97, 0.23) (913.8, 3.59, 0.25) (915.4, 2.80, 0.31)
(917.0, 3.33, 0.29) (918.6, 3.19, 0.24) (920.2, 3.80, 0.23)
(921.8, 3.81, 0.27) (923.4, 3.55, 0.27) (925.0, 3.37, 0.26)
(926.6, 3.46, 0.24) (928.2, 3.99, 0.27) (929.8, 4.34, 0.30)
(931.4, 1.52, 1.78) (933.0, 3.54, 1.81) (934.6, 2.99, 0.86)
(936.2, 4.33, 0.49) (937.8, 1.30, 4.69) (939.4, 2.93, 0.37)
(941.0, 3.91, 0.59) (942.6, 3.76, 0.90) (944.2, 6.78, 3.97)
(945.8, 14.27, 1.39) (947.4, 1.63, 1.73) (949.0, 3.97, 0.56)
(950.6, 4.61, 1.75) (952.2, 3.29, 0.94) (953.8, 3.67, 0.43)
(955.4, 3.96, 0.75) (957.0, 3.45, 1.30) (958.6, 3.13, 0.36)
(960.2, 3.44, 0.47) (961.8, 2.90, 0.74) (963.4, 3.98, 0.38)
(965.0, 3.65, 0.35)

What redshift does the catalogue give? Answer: 0.76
